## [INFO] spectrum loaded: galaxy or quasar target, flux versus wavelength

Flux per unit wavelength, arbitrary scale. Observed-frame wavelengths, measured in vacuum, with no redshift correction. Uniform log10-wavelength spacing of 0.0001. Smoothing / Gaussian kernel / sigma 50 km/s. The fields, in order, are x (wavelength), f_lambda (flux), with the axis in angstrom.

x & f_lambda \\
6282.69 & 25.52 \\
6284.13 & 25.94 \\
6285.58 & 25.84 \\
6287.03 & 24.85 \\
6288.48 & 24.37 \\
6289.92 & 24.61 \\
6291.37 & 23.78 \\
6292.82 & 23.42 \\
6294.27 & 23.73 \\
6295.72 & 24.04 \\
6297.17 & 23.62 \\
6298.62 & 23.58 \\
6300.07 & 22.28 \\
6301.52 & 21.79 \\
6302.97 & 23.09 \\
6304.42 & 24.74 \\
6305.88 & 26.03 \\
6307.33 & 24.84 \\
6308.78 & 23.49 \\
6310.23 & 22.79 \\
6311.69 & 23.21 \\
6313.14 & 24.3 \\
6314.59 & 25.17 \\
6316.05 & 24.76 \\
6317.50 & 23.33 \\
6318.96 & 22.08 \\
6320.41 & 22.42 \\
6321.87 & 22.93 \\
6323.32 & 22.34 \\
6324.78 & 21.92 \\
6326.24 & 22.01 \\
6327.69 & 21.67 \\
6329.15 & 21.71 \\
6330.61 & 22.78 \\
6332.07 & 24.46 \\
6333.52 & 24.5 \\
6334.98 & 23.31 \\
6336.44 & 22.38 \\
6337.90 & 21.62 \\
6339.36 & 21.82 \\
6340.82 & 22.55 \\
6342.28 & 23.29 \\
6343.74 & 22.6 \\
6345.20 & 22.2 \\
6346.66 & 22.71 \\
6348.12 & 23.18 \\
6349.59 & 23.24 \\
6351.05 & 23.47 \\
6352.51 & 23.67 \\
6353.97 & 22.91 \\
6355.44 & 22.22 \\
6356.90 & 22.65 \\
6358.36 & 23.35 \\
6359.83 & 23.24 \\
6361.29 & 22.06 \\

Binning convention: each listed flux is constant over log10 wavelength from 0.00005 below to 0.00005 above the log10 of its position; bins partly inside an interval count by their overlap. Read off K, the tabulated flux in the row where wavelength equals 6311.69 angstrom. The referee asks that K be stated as 23.21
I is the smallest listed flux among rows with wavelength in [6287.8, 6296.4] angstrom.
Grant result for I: 23.42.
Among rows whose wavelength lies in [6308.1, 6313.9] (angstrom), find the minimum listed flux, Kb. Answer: 22.79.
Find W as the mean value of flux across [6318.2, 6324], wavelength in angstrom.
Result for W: 22.5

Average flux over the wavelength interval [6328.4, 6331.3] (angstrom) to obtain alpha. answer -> 22.2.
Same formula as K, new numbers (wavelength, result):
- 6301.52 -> 21.79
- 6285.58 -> 25.84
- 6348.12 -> 23.18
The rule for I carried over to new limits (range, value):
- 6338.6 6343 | 21.82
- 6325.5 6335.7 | 21.67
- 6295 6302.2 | 21.79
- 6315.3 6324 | 22.08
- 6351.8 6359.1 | 22.22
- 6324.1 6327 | 21.92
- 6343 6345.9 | 22.2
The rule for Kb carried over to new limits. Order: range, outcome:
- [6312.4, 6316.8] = 24.3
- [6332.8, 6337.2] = 22.38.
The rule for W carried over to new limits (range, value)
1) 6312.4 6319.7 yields 23.9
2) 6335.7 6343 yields 22.3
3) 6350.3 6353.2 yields 23.6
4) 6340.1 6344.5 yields 22.8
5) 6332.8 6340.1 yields 22.7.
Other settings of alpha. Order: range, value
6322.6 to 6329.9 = 21.9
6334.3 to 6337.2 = 22.8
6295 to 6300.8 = 23.4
